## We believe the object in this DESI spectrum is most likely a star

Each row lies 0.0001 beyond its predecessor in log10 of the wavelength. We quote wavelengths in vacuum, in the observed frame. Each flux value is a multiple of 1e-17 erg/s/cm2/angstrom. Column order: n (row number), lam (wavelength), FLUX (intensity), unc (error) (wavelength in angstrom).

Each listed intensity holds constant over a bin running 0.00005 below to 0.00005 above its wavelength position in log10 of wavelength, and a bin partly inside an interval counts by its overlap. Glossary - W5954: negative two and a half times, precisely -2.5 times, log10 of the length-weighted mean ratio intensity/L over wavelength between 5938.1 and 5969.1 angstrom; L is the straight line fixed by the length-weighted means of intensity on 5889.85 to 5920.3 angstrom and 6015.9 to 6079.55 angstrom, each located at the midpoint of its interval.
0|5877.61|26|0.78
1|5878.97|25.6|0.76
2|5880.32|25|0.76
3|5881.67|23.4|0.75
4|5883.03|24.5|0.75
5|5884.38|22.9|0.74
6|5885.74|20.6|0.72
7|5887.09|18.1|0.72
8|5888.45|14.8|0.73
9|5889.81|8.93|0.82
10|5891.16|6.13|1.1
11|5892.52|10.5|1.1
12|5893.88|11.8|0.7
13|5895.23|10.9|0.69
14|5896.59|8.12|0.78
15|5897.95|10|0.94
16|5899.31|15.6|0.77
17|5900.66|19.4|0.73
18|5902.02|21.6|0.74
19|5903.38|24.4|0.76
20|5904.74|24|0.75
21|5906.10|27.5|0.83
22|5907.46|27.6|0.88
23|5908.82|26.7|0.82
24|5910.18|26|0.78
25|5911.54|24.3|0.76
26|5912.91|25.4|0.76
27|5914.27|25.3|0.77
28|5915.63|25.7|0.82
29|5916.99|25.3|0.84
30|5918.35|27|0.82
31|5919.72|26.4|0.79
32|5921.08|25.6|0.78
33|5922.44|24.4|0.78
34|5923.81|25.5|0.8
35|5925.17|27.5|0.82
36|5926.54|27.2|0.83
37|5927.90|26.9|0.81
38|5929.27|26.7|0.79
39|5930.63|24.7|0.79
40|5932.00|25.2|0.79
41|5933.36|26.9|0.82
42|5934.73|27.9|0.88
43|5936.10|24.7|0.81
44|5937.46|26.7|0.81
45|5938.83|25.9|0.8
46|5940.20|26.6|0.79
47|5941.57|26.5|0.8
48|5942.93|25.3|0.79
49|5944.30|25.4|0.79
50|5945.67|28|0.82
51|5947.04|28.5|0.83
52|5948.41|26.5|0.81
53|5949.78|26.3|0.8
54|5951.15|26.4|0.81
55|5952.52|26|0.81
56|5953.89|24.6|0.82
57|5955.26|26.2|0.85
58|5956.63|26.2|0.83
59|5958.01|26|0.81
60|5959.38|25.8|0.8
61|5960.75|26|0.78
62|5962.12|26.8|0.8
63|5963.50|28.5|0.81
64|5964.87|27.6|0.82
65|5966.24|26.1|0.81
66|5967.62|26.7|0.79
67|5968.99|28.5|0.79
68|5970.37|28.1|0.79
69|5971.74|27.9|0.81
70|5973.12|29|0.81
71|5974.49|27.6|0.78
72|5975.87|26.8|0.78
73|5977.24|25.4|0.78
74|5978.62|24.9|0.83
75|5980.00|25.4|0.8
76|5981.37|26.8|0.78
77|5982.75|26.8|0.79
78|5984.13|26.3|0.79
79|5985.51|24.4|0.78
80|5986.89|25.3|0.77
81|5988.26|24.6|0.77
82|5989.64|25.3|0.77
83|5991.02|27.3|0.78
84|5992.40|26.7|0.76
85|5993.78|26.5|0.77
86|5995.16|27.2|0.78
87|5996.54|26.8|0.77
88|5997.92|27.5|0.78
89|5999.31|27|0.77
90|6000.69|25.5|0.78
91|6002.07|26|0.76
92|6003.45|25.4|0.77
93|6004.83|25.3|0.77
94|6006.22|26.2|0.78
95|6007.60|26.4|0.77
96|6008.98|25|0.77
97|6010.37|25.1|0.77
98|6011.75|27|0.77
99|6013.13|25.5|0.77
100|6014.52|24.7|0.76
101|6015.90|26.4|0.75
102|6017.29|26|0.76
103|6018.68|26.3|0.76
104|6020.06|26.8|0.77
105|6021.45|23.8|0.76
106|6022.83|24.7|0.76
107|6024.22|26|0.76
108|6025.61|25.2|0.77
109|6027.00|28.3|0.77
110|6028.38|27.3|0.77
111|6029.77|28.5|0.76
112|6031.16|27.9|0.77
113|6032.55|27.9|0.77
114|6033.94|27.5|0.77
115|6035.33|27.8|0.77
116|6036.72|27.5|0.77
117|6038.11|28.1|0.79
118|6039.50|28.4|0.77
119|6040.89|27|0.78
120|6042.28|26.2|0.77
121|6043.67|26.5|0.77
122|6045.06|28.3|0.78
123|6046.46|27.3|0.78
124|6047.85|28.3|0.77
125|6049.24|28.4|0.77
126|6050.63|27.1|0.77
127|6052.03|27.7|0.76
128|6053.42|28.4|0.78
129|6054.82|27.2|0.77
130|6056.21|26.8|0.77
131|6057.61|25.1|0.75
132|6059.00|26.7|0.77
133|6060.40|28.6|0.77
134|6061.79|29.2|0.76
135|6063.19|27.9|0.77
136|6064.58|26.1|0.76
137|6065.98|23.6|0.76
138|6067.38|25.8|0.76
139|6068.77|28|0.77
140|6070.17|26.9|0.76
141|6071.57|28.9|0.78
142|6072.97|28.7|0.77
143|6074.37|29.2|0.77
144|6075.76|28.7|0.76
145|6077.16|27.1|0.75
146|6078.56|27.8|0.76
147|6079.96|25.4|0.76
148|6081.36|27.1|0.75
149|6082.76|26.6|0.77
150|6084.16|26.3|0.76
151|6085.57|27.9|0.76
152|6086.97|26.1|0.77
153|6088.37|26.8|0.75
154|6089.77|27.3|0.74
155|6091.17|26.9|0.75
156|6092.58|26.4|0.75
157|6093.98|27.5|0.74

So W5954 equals -0.17 mag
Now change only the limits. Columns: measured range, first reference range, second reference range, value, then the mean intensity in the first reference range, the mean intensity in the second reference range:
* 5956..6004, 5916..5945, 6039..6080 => 0.00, 26.1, 27.4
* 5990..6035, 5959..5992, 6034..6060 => 0.03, 26.6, 27.4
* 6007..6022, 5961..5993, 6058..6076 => 0.05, 26.6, 27.5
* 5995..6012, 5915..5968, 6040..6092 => 0.03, 26.3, 27.2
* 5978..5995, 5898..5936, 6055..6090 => 0.00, 25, 27.1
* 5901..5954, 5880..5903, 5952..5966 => -0.21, 16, 26.4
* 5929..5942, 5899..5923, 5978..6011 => -0.05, 24.7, 26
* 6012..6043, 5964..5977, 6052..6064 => 0.03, 27.5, 27.5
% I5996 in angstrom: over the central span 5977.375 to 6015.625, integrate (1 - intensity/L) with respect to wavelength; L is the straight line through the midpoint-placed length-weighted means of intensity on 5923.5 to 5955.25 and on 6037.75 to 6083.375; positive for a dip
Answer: 1.2 angstrom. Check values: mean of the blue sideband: 26.4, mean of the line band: 26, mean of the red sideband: 27.4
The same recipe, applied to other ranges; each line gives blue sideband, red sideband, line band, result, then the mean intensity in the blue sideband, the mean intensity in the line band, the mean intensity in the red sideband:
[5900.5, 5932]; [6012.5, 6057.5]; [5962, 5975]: -0.8 angstrom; 25.5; 27.7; 27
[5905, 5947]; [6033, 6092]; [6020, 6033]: 0.2 angstrom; 26.2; 26.6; 27.3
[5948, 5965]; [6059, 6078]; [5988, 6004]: 0.2 angstrom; 26.3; 26.4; 27.6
